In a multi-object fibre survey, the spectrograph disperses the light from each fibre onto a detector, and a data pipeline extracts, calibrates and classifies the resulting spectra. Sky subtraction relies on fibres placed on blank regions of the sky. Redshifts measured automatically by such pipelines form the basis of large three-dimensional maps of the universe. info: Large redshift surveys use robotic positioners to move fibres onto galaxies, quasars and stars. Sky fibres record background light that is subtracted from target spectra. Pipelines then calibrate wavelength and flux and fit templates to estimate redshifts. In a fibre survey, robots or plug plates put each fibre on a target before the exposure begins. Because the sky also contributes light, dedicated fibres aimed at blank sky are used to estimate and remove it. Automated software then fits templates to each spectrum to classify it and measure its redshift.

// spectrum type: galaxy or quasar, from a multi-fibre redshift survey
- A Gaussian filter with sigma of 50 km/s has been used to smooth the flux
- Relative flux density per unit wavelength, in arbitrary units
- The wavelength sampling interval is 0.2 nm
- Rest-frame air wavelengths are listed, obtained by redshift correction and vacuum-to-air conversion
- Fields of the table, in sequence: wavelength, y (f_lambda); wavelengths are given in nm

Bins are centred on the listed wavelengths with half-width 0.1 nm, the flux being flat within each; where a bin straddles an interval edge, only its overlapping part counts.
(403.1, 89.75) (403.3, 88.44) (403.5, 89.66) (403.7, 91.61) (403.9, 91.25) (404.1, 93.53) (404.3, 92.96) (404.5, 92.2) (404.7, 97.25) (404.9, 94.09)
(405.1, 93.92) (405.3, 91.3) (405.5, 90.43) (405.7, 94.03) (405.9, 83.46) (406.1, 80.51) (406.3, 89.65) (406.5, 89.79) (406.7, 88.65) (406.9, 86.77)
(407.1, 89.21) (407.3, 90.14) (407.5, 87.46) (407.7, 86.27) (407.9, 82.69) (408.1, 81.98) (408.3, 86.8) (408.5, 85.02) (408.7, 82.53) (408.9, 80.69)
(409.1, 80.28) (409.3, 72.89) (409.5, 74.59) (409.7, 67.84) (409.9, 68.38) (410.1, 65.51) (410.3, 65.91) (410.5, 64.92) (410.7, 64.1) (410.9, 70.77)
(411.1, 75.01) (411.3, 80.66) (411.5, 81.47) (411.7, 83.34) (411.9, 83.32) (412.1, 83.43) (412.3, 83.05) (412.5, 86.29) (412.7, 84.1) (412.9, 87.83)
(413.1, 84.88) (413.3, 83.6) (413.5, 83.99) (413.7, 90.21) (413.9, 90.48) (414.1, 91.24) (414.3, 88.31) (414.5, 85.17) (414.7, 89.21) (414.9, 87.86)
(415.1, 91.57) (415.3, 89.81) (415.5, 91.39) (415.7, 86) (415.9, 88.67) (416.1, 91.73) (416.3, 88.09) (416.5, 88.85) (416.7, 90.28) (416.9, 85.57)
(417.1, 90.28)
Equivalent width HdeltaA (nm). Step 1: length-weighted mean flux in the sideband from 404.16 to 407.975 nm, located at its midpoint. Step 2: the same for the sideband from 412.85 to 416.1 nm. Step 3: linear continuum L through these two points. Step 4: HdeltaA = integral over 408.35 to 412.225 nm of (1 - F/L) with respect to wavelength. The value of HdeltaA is 0.59 nm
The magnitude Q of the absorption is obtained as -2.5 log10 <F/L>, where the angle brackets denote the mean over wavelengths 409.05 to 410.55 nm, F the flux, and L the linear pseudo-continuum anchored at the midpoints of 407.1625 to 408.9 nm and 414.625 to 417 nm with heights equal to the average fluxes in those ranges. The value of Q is 0.23 mag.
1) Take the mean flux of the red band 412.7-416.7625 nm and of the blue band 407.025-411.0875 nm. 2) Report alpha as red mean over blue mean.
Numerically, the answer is 1.1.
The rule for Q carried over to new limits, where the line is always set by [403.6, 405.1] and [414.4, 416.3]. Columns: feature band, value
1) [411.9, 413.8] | 0.06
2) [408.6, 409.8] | 0.19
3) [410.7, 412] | 0.16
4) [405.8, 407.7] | 0.06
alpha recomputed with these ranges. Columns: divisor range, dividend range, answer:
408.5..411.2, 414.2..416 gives 1.23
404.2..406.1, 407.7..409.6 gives 0.89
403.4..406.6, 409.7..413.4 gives 0.85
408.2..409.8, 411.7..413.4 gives 1.07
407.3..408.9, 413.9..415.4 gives 1.05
